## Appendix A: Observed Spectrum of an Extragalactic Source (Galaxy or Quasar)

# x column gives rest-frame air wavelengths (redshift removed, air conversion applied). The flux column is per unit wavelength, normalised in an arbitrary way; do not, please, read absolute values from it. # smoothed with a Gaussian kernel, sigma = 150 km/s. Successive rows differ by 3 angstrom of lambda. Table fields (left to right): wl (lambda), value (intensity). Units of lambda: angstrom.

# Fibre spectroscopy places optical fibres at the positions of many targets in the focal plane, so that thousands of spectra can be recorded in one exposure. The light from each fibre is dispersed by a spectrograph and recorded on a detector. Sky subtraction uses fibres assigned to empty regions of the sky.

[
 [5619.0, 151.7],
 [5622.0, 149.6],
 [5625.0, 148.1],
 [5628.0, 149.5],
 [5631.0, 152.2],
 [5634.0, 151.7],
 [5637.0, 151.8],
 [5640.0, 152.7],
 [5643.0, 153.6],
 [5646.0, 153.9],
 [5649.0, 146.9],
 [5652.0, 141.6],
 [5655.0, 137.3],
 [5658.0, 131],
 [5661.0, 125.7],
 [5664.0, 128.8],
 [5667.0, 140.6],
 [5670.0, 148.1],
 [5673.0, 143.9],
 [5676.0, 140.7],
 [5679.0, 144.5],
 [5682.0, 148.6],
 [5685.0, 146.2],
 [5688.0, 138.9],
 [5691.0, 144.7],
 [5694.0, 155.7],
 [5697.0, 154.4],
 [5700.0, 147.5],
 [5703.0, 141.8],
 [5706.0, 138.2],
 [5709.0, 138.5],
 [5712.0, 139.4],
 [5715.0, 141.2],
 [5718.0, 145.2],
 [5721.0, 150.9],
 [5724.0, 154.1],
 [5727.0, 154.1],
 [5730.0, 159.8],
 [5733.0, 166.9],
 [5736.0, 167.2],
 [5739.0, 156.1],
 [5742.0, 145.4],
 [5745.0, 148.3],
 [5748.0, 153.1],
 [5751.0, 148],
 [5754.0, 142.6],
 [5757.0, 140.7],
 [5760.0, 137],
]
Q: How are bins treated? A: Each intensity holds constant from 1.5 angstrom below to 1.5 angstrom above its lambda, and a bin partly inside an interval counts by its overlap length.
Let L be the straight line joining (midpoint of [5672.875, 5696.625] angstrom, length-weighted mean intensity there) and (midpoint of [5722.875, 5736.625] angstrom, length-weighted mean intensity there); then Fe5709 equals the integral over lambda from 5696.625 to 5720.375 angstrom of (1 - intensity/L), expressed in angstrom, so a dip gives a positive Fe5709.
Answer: 1.60 angstrom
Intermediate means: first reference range 146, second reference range 160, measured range 143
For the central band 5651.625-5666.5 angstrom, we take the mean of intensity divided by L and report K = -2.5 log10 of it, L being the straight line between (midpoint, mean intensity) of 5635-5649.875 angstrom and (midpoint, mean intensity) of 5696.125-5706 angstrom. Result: 0.13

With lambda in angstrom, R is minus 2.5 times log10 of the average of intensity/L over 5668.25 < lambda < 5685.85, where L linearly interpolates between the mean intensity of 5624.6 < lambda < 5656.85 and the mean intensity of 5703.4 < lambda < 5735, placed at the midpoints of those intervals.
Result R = 0.03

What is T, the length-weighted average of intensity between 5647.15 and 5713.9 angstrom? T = 142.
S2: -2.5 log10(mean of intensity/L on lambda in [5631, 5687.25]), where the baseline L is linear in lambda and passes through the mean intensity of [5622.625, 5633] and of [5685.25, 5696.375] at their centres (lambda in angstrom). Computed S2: 0.03 mag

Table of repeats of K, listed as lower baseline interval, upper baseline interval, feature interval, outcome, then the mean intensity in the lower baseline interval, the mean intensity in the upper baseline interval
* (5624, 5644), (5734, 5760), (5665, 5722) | 0.044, 151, 150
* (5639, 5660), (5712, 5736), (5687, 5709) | 0.034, 145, 153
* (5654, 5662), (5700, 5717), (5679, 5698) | -0.081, 131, 141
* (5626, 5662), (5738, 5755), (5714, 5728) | -0.008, 146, 149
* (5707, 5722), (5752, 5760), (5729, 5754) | -0.096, 143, 141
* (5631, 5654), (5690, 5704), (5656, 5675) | 0.101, 150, 149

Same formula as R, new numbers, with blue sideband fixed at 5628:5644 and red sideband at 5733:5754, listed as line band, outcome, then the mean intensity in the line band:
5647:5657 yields 0.076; 142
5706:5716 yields 0.100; 139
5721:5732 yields -0.019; 156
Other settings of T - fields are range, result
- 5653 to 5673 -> 136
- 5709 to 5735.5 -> 151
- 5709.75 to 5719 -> 141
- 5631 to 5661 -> 146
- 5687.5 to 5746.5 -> 150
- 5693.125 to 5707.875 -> 147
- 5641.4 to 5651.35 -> 151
